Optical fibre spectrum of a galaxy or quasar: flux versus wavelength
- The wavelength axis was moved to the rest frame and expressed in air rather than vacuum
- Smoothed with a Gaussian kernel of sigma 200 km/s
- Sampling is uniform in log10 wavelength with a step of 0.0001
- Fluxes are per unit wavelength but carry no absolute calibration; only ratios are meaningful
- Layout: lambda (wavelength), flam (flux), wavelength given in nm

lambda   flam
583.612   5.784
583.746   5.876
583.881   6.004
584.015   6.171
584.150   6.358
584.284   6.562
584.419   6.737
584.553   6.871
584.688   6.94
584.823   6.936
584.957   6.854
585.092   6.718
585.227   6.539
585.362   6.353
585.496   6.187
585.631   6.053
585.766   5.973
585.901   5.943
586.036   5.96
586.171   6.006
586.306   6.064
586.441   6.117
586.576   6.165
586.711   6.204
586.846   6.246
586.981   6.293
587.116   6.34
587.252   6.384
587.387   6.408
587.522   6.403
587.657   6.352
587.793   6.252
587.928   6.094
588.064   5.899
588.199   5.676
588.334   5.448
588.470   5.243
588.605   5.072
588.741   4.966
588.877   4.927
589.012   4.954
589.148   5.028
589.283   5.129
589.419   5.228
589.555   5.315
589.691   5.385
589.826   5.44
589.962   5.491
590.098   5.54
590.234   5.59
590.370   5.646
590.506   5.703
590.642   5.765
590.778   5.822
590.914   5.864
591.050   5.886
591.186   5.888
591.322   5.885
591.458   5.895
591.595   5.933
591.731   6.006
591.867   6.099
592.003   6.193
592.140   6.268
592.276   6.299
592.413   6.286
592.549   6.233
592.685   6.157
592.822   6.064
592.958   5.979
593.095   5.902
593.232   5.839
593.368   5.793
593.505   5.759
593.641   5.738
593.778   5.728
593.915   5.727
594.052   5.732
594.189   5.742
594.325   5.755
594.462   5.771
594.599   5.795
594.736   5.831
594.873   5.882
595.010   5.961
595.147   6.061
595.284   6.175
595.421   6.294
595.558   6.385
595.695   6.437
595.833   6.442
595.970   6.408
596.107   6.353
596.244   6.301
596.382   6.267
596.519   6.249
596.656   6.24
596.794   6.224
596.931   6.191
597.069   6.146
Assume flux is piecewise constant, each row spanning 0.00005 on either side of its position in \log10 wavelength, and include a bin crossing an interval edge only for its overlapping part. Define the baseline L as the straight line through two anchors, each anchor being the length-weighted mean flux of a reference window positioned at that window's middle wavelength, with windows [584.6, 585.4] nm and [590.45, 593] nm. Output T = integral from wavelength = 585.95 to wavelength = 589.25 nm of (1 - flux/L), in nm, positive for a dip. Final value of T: 0.31 nm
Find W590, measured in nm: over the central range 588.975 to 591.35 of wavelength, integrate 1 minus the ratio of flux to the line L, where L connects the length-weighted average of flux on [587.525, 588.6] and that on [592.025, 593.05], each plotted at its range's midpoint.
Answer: 0.18 nm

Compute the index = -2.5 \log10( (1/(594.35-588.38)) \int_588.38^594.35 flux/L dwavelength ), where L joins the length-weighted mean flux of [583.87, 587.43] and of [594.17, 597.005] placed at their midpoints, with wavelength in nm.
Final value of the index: 0.10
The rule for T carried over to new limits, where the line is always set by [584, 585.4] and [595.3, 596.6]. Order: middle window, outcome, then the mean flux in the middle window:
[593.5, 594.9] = 0.14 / 5.77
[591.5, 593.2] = 0.09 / 6.11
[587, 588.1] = 0.05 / 6.27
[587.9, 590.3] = 0.44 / 5.34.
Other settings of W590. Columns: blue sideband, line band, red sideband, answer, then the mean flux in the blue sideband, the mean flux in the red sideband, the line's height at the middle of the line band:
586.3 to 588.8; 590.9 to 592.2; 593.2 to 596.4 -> 0.00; 5.98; 6.01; 5.99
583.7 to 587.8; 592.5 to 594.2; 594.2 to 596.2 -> 0.08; 6.33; 6.11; 6.15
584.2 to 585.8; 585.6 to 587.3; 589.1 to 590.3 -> 0.02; 6.57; 5.36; 6.2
